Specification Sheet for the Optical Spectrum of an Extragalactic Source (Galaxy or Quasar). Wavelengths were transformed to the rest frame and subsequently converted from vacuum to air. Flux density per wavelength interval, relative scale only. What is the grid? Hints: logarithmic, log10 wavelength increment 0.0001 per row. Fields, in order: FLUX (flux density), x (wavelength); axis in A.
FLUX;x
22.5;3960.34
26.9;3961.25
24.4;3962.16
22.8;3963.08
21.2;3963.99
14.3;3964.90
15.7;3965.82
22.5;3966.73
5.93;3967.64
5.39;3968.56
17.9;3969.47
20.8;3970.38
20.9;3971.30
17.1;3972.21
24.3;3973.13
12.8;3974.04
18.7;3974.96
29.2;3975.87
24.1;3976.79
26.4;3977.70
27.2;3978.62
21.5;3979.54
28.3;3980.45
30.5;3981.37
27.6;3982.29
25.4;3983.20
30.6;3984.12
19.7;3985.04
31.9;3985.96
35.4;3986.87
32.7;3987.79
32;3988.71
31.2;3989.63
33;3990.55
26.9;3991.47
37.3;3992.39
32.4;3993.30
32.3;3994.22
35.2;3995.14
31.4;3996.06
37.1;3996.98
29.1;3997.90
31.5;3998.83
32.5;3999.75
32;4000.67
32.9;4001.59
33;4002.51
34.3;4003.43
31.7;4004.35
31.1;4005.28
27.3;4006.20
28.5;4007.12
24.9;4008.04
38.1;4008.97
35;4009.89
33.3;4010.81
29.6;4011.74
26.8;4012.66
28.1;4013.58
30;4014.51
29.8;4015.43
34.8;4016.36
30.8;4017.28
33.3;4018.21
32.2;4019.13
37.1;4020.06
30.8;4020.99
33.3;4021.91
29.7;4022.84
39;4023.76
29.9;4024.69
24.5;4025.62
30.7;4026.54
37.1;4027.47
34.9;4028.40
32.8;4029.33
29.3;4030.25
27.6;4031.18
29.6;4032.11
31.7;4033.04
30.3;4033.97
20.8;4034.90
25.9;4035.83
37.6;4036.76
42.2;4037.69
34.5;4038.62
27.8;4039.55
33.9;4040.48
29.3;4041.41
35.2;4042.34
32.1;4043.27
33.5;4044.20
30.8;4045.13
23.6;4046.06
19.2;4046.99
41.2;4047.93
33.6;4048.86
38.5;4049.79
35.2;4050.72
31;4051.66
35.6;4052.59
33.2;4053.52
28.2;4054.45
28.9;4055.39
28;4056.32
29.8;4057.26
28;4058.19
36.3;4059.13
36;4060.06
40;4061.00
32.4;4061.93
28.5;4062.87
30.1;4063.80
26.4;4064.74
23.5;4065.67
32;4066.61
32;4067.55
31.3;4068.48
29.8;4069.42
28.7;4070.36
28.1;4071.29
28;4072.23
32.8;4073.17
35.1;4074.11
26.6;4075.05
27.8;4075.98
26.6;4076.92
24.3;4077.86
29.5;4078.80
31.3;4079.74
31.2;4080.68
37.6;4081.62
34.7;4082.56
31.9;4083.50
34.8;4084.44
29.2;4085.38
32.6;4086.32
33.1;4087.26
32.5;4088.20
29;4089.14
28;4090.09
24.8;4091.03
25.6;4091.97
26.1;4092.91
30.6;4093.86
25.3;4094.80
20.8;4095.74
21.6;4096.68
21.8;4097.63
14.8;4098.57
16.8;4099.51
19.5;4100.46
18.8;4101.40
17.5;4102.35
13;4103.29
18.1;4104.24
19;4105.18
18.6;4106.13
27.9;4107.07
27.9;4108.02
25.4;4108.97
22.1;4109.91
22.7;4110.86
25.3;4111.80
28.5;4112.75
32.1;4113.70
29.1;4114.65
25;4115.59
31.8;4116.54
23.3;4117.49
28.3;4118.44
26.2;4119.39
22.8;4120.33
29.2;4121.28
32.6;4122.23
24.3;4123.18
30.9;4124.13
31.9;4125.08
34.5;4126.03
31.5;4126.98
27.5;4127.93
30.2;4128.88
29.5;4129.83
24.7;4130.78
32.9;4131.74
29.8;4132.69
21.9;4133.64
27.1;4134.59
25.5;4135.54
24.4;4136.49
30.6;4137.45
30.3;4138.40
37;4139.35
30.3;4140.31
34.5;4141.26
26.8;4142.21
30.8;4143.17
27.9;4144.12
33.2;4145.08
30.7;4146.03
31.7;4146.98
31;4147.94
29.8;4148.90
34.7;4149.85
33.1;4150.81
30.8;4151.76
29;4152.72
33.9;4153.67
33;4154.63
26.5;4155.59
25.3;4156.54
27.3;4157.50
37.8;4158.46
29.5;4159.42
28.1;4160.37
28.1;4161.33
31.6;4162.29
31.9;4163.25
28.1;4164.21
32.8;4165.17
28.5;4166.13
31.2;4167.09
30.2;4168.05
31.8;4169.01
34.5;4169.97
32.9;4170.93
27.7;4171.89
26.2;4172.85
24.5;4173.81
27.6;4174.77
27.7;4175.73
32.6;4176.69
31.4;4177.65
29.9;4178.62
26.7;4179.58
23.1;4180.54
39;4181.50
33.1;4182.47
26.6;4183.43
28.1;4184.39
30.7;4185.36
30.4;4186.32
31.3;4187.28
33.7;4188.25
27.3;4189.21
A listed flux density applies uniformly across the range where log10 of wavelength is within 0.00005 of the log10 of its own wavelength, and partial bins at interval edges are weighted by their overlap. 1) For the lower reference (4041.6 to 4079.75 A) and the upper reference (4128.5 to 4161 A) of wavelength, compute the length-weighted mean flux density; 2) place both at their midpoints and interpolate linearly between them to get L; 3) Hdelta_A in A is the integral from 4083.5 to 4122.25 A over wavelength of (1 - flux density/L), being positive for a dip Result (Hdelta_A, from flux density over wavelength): 6.7 A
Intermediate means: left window 30.8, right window 30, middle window 25.2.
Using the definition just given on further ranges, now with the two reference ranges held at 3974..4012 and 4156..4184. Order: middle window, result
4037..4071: -1.9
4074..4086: -0.3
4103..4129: 3.0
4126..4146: 0.3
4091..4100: 2.2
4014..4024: -0.9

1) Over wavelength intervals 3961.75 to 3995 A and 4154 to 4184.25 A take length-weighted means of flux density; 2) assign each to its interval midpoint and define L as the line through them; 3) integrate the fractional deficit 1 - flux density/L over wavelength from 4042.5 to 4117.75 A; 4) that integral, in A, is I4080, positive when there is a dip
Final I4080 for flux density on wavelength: -2.5 A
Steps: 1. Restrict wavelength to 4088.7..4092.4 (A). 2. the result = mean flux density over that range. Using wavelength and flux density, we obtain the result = 26.8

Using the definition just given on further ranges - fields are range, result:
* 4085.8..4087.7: 32.8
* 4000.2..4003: 32.7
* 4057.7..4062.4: 34.5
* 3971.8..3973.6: 20.7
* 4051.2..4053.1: 33.4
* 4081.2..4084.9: 34.7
